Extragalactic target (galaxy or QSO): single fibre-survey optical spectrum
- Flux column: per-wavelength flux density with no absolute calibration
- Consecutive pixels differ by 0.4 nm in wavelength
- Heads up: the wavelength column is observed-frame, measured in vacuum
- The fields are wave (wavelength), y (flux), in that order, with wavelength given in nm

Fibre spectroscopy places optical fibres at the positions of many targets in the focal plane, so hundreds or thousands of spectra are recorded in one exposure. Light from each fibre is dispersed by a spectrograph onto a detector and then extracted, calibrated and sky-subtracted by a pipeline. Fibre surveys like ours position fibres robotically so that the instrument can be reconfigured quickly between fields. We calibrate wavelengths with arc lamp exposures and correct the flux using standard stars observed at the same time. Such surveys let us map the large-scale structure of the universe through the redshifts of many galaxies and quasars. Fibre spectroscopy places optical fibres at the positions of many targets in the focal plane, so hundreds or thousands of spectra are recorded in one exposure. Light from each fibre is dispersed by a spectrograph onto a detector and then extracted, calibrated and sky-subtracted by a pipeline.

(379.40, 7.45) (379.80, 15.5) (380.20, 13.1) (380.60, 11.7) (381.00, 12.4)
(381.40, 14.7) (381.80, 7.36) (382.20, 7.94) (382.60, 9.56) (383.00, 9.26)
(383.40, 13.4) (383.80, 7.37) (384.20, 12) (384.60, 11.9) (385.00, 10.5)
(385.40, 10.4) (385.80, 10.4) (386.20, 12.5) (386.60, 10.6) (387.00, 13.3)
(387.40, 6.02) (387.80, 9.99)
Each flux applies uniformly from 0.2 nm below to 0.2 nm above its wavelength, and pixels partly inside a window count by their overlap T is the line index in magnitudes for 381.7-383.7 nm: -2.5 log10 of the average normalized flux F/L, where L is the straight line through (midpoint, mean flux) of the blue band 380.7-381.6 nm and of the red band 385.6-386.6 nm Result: 0.31 mag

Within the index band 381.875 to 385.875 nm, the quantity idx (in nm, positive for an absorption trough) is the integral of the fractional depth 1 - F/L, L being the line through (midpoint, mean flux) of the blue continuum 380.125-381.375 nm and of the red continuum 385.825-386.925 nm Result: 0.62 nm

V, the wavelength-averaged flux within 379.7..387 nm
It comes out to 11.1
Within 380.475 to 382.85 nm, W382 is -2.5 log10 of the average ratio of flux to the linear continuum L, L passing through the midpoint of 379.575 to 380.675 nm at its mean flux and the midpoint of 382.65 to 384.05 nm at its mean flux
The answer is 0.13 mag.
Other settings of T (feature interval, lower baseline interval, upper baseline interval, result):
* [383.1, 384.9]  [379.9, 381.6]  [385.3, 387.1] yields 0.10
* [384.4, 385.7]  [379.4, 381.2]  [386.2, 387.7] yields 0.01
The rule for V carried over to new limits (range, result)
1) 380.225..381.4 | 12.7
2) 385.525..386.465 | 11.3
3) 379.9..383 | 11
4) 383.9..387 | 11.2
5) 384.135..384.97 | 11.6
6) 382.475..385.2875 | 10.6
